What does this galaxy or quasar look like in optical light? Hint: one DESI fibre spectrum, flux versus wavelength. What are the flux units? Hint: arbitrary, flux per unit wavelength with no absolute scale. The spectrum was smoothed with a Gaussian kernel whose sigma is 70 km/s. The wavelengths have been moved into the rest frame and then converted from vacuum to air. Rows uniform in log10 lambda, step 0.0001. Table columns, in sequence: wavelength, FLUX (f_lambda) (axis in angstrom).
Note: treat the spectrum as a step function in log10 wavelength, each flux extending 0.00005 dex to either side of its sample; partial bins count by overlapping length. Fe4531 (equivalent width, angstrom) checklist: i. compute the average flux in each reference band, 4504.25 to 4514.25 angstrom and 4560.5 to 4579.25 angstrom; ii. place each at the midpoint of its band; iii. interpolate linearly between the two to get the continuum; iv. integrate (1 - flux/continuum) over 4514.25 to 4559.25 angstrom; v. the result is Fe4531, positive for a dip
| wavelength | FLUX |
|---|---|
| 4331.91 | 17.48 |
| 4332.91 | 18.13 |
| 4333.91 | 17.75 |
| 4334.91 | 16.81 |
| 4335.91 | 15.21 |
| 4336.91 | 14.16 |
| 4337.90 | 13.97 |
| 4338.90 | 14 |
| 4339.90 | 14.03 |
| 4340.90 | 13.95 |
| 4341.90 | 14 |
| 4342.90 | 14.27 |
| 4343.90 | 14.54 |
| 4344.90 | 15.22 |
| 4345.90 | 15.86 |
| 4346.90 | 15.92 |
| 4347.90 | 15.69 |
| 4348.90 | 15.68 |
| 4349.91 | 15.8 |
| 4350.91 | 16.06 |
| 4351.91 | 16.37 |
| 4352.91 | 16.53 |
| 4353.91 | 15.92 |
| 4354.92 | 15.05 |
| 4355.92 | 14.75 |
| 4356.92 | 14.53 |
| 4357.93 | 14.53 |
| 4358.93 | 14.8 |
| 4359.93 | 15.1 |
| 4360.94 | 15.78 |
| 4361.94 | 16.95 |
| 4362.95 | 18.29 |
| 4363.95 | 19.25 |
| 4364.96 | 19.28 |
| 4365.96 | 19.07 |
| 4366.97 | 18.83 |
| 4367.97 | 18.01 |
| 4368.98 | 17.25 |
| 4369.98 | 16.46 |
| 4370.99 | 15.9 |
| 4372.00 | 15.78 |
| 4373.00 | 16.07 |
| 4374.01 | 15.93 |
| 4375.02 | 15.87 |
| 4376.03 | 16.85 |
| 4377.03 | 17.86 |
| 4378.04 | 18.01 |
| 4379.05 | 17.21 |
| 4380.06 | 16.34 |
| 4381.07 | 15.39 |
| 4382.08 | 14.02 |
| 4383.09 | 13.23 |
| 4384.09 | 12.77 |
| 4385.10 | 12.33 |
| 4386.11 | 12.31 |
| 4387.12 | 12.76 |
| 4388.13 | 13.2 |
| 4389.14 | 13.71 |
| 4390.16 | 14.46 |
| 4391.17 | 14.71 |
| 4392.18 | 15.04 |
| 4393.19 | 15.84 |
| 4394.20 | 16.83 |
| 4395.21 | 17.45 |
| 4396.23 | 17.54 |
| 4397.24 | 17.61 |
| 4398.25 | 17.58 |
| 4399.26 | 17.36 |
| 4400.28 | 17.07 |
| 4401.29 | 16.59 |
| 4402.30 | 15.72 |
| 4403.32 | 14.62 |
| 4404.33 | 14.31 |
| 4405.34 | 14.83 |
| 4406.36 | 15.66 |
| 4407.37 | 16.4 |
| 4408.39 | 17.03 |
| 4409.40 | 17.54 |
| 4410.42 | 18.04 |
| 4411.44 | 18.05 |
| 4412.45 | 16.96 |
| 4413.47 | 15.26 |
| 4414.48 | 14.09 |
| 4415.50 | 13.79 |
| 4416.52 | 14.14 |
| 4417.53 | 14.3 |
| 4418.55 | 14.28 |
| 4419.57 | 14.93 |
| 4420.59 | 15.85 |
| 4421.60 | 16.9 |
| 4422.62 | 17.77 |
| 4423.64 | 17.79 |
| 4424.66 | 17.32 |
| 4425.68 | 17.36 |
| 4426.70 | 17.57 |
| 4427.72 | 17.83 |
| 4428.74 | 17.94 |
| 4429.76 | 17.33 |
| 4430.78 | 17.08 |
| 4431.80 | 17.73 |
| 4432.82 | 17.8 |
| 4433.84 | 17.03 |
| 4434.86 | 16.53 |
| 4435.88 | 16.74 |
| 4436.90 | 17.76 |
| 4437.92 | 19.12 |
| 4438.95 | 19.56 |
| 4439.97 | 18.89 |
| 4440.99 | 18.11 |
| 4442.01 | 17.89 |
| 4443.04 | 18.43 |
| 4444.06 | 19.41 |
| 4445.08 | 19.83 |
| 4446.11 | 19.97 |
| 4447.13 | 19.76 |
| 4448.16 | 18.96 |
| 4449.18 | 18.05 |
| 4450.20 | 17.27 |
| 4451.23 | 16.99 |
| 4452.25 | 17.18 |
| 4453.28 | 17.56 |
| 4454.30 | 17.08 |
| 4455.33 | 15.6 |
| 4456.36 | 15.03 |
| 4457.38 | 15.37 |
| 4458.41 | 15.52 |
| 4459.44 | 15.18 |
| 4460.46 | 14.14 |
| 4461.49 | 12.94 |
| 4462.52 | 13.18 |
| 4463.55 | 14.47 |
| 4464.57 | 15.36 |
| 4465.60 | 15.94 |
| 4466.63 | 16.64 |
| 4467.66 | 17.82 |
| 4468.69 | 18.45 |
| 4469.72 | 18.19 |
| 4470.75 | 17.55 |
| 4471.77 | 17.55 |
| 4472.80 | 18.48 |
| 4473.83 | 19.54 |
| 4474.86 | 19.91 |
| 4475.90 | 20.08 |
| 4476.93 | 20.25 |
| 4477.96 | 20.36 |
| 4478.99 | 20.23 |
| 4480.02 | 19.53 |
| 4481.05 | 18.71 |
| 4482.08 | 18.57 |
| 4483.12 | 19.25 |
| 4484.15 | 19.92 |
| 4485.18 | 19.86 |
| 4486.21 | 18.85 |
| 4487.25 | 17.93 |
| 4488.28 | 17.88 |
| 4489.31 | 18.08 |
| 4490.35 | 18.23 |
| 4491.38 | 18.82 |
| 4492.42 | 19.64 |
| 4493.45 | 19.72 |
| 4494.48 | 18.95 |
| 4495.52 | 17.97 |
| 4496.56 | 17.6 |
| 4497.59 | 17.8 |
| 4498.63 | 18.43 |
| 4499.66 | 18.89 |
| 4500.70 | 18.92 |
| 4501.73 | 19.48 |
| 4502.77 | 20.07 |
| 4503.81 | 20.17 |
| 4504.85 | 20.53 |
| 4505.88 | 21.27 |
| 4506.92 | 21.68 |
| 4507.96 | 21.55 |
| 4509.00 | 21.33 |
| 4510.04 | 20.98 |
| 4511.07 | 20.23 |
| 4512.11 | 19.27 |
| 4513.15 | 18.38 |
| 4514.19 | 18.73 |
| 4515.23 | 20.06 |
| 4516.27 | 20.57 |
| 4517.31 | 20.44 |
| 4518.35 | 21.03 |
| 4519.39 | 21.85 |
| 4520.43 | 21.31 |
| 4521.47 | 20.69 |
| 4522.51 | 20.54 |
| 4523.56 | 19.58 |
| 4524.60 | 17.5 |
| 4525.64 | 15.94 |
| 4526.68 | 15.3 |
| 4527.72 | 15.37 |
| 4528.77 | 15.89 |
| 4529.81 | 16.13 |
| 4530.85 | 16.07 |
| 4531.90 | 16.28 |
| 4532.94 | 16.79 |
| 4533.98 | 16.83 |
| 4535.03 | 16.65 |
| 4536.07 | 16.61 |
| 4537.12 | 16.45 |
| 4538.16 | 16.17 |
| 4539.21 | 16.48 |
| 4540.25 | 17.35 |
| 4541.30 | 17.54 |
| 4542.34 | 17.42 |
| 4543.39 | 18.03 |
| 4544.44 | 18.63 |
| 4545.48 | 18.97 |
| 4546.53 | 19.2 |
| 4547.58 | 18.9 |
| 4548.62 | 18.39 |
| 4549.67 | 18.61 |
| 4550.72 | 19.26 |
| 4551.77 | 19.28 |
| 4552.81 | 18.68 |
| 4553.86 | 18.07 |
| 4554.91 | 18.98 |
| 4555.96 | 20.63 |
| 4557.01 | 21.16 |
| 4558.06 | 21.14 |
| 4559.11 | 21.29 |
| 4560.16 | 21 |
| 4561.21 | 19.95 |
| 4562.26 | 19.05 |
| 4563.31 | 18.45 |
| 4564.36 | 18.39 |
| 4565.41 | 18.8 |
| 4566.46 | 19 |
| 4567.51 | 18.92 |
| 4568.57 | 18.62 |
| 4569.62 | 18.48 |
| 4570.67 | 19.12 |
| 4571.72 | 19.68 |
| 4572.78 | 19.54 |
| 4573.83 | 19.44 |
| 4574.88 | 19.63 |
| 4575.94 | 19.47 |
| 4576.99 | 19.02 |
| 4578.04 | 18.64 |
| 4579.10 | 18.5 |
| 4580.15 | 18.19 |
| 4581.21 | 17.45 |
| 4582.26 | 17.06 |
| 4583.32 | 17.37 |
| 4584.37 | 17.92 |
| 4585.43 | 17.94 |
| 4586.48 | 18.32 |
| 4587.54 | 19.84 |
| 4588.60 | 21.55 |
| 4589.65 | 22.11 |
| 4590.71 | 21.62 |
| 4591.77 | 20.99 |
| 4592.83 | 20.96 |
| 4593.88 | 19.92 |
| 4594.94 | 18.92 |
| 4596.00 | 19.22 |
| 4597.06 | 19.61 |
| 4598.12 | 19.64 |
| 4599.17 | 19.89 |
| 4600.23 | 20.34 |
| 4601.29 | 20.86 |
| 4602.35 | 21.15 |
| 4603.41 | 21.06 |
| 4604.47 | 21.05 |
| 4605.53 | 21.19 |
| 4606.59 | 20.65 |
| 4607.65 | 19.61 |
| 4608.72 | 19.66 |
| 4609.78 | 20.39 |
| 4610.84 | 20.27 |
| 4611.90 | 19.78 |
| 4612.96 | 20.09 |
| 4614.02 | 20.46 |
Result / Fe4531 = 3.2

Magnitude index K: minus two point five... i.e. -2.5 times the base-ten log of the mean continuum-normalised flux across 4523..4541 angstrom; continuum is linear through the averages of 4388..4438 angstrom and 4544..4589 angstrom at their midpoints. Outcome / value 0.118 mag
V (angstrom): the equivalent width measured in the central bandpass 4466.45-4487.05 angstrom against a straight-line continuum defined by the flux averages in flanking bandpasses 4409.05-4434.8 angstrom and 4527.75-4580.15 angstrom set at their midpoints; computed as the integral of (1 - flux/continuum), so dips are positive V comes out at -1.96 angstrom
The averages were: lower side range 16.6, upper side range 18.5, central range 19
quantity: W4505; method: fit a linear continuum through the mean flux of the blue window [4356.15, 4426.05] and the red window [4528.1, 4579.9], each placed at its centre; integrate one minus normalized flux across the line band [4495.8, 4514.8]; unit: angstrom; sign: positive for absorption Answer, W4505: -2.1 angstrom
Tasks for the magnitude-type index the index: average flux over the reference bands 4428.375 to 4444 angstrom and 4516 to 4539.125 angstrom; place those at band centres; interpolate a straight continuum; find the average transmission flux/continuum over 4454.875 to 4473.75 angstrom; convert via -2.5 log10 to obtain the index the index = 0.12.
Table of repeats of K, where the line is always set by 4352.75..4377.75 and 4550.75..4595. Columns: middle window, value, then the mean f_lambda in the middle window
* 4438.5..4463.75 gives 0.041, 17.1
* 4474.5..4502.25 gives -0.046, 19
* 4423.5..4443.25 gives -0.017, 17.8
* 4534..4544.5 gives 0.114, 17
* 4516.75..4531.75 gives 0.021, 18.3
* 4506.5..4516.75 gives -0.096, 20.3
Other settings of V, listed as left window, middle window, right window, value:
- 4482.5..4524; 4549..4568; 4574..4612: 0.2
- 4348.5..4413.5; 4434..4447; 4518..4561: -1.2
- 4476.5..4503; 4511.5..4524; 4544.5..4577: -0.7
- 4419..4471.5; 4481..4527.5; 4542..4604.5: -3.0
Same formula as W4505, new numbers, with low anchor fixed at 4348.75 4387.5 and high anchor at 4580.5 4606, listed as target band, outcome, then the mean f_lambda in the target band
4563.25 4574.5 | 0.2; 19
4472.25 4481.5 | -1.0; 19.7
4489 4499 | -0.2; 18.5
